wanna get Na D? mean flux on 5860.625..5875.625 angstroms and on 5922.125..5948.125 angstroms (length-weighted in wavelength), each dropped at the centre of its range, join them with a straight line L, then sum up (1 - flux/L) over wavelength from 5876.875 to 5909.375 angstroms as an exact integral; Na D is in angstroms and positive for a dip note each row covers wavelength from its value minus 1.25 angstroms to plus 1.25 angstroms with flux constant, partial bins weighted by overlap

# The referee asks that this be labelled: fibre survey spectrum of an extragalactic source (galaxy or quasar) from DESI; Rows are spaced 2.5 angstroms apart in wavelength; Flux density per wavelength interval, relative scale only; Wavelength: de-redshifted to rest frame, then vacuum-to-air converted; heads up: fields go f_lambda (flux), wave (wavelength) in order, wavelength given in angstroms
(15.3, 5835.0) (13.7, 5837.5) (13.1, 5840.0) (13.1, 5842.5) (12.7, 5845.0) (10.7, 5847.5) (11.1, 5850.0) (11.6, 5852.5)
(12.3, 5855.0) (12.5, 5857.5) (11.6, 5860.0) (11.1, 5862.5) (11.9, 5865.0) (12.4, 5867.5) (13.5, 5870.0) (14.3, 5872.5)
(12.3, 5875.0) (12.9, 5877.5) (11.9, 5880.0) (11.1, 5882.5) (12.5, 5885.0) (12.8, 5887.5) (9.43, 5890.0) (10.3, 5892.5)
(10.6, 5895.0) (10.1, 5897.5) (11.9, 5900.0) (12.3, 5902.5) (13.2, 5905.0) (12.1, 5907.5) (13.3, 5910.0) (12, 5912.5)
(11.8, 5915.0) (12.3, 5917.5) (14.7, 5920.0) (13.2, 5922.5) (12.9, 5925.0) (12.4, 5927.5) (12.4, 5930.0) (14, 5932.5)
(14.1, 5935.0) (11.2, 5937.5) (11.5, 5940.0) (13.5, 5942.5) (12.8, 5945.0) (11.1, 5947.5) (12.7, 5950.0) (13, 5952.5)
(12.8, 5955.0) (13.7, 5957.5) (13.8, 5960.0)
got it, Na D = 2.5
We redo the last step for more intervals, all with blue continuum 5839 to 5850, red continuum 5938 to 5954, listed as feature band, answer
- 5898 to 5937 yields -1.31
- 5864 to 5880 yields -0.71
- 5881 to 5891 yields 0.63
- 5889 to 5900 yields 1.77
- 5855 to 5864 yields 0.32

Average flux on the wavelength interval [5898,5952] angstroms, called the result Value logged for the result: 12.6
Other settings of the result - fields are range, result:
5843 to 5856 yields 11.8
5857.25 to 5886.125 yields 12.3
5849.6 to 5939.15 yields 12.2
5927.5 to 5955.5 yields 12.6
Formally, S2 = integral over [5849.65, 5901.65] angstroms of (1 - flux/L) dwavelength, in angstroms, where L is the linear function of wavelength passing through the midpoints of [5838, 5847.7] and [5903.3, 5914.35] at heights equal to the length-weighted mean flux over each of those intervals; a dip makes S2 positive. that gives 3.3 angstroms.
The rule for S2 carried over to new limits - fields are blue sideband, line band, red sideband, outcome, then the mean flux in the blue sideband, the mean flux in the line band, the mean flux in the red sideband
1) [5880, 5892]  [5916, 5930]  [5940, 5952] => -1.11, 11.4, 13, 12.4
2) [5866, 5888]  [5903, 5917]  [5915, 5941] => 0.32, 12.6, 12.5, 12.8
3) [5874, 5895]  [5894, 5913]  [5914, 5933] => 0.47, 11.6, 12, 12.9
